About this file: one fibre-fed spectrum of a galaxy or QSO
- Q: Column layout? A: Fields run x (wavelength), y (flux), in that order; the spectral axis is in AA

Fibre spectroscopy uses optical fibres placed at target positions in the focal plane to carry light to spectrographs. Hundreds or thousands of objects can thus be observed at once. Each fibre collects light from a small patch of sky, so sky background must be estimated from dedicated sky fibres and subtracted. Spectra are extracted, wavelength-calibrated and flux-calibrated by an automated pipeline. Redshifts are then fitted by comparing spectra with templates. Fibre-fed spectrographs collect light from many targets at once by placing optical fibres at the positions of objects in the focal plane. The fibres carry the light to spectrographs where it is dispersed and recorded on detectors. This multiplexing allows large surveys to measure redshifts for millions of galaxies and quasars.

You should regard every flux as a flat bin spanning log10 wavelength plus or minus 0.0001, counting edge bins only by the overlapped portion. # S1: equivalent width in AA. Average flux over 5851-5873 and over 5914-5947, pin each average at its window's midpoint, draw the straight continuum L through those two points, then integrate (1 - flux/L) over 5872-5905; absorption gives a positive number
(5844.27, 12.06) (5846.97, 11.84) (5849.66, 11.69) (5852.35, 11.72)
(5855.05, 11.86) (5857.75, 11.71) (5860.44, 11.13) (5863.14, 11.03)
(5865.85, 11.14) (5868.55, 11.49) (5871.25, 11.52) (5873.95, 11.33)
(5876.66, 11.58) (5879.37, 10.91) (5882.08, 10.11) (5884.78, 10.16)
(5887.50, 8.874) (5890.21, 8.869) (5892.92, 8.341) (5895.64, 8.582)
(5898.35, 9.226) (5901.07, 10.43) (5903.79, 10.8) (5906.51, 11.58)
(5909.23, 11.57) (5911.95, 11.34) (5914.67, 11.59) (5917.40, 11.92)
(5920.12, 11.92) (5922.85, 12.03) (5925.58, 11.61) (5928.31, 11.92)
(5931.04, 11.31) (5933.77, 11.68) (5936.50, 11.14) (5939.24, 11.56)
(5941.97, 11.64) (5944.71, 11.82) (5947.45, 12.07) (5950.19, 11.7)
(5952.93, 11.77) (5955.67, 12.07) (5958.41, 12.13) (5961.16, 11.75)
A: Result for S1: 4.5 AA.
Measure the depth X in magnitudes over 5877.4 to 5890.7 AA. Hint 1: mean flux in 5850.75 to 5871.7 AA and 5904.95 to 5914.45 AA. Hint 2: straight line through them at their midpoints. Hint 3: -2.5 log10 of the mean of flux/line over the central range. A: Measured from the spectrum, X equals 0.16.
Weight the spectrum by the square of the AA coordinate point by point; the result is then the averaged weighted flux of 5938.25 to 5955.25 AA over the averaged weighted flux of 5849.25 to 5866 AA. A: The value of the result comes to 1.06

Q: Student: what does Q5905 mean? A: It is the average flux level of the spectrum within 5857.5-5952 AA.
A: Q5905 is 11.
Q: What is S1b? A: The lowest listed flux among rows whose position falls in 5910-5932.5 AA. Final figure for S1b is 11.31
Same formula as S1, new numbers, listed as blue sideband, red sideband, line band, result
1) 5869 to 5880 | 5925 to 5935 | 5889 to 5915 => 2.98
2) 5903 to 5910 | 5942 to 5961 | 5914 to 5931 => -0.39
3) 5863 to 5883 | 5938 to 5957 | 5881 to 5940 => 3.84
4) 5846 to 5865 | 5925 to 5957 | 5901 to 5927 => 0.26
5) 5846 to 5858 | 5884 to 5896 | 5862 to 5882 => -1.86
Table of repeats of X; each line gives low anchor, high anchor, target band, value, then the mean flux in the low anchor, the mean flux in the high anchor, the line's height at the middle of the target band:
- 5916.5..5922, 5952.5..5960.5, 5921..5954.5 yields 0.03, 11.9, 12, 12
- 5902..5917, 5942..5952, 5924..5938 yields 0.01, 11.4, 11.8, 11.6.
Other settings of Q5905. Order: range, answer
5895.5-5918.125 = 10.9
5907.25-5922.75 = 11.7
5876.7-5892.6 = 9.84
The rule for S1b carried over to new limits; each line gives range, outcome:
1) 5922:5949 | 11.14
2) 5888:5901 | 8.341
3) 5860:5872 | 11.03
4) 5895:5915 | 8.582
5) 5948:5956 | 11.7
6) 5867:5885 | 10.11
